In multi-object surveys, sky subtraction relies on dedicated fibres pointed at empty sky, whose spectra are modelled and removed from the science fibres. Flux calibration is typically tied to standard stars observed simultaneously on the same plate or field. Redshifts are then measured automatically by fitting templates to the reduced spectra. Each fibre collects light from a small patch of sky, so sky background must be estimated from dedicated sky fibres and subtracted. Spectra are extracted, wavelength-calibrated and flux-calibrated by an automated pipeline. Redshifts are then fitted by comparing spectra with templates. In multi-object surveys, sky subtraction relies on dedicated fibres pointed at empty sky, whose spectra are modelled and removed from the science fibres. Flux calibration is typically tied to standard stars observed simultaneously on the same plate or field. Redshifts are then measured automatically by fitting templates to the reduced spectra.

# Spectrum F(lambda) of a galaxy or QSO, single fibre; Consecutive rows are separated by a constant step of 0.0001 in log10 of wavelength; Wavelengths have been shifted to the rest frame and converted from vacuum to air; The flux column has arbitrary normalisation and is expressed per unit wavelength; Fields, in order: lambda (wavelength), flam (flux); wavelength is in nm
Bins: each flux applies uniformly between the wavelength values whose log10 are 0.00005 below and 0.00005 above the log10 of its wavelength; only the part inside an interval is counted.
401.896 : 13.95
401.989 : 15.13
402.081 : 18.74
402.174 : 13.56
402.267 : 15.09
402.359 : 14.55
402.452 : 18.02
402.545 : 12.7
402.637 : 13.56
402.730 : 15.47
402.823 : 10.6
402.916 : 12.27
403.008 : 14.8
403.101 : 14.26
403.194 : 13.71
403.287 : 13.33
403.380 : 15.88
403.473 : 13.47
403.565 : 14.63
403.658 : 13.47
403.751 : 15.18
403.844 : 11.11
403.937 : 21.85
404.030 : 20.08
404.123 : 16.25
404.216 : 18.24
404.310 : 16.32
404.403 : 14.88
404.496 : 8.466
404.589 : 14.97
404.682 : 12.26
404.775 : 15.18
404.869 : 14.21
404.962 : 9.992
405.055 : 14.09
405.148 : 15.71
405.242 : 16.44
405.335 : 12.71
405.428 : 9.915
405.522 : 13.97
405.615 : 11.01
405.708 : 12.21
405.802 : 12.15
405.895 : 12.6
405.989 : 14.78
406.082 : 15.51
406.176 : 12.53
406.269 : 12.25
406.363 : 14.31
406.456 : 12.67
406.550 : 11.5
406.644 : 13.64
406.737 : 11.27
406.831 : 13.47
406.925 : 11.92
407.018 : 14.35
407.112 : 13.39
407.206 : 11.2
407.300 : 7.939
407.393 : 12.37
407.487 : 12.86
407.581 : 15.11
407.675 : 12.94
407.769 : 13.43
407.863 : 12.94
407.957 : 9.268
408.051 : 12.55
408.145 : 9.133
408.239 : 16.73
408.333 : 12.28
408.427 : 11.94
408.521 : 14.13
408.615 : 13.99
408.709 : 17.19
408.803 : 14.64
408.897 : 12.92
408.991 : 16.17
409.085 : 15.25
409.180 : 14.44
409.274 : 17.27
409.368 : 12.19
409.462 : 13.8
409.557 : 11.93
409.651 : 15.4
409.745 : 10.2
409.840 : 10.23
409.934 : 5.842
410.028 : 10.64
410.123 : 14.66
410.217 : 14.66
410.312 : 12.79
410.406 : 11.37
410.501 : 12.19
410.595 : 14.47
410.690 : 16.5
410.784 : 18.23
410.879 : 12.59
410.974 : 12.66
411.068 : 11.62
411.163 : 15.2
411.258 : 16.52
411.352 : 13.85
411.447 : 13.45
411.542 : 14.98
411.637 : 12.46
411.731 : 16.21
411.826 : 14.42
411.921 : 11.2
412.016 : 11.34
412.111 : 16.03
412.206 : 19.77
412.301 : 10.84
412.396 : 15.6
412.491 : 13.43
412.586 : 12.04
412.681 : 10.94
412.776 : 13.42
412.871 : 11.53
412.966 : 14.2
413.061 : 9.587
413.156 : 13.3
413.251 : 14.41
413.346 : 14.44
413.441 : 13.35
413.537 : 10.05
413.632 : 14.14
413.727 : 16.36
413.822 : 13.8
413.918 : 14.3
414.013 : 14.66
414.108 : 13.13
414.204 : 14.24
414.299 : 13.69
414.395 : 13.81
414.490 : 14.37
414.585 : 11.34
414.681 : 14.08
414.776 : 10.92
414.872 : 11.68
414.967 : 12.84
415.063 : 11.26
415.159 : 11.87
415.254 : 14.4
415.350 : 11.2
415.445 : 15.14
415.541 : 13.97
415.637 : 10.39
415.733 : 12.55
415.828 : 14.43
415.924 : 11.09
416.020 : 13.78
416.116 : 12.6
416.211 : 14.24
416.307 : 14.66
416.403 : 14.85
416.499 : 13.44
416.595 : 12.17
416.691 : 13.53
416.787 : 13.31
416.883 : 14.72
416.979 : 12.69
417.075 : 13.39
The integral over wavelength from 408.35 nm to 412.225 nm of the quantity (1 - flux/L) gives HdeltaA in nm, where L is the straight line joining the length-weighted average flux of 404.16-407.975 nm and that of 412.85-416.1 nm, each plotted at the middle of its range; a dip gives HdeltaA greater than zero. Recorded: -0.19 nm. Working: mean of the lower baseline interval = 13.1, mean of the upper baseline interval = 13.1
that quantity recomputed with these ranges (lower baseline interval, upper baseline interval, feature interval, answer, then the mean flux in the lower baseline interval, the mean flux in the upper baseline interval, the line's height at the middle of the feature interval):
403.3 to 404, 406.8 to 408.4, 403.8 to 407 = 0.04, 15.1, 12.4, 13.9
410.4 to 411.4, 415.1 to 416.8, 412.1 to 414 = 0.03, 14.2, 13.2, 13.8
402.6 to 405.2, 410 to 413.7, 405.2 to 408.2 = 0.33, 14.4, 13.6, 14.1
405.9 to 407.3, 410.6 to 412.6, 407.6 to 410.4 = 0.09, 12.9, 14.3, 13.5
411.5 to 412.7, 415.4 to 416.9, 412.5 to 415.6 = 0.13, 13.8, 13.4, 13.6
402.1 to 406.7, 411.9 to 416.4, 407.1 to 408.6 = 0.15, 14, 13.2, 13.7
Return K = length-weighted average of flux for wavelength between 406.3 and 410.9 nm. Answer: 13.1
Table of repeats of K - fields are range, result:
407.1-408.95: 12.9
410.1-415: 13.6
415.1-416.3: 13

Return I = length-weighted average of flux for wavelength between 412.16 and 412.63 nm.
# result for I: 14.3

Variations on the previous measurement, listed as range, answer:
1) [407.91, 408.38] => 12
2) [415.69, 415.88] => 13.5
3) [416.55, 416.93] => 13.4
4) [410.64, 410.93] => 15.7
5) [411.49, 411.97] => 13.8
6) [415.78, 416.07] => 13.1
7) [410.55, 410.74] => 15.6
